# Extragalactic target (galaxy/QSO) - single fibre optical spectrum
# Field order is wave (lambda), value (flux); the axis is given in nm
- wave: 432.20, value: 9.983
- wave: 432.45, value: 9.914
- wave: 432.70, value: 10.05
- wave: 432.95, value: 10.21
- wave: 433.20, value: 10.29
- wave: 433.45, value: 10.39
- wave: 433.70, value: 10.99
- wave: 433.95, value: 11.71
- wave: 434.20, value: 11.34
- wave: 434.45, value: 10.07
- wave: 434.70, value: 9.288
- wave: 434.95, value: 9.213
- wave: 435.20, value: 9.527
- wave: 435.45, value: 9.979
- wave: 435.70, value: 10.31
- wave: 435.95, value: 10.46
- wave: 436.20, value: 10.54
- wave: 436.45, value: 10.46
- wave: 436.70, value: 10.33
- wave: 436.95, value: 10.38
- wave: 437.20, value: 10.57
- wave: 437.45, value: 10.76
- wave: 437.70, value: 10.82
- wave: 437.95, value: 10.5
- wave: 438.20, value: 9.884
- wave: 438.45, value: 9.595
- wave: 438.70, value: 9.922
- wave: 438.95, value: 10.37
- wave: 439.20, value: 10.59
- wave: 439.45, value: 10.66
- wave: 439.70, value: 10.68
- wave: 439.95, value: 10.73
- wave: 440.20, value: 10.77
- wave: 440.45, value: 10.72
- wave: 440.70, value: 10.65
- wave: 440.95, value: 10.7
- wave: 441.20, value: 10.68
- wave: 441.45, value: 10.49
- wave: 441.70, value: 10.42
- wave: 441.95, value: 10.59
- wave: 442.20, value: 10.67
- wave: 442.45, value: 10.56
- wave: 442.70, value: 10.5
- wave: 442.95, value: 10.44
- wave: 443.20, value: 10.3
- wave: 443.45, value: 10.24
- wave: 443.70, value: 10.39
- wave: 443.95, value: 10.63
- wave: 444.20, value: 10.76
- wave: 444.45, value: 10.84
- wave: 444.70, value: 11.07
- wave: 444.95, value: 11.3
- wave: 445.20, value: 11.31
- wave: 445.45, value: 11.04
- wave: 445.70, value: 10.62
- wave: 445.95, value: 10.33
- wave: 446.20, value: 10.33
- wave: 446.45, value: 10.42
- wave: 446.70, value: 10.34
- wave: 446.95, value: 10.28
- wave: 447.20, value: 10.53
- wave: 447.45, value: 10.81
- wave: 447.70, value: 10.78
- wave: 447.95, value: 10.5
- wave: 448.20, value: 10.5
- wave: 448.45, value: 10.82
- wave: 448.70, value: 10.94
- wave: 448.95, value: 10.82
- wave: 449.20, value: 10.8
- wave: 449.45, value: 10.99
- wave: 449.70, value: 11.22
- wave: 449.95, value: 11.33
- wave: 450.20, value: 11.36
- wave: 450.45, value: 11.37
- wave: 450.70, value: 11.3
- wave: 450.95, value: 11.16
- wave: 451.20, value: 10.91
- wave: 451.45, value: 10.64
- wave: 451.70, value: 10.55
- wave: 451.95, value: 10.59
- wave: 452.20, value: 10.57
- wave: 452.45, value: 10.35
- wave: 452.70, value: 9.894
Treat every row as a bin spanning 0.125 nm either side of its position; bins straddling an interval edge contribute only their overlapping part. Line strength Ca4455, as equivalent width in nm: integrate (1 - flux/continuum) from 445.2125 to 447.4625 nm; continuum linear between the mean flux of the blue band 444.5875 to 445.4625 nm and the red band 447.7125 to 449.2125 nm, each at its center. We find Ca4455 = 0.10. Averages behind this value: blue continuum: 11.2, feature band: 10.5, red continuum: 10.7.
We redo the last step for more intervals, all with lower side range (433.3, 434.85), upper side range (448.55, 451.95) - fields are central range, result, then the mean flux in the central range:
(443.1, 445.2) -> 0.02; 10.7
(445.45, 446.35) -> 0.03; 10.5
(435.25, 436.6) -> 0.04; 10.3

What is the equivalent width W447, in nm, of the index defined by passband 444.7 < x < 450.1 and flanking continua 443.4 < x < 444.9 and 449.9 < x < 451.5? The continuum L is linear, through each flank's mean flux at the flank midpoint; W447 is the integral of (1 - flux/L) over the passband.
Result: 0.08 nm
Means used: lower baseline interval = 10.7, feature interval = 10.8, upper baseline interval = 11.2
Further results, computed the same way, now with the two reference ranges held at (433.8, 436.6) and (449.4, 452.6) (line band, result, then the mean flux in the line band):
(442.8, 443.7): 0.02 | 10.3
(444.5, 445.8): -0.05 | 11.1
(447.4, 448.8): 0.01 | 10.7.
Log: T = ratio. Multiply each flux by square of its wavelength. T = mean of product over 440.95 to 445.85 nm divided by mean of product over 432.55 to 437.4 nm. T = 1.07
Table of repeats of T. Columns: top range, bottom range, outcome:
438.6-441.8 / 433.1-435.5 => 1.06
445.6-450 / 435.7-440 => 1.07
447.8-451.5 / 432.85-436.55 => 1.14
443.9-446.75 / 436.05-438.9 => 1.08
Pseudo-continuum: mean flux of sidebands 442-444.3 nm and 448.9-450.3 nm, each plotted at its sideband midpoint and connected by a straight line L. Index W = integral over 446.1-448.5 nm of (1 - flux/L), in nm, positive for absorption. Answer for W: 0.079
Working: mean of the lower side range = 10.5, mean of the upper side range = 11.1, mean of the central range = 10.5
